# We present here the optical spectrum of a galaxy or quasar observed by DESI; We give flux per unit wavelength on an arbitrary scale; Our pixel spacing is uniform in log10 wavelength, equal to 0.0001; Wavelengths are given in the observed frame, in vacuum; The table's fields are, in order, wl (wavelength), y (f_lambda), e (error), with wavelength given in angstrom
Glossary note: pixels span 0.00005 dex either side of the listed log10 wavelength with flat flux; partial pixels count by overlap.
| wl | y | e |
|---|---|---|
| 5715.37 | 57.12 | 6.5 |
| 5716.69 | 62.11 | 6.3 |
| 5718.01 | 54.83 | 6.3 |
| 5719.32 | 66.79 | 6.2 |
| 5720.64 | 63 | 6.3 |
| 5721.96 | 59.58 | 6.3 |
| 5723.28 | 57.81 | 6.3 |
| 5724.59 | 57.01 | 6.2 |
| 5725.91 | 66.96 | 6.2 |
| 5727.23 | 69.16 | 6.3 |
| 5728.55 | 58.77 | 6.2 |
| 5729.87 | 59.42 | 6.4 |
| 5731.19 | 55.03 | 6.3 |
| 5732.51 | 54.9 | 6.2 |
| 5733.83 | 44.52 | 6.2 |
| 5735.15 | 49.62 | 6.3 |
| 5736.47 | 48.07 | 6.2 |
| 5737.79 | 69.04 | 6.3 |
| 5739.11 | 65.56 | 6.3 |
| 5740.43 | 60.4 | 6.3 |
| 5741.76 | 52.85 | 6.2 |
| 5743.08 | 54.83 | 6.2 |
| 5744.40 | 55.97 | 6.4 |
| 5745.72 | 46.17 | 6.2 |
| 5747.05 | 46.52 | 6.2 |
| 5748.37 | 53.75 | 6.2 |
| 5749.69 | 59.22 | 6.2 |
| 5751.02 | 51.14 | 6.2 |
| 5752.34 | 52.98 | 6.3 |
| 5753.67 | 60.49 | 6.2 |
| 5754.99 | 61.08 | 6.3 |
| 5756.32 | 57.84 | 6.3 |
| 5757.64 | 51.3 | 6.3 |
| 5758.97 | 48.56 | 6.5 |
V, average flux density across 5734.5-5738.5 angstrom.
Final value 55.8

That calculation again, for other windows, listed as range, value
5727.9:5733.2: 56.9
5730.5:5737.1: 50.5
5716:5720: 61.2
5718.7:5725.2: 60.8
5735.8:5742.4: 59.2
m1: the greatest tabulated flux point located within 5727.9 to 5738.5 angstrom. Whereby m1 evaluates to 69.04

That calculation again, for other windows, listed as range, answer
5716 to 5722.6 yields 66.79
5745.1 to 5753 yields 59.22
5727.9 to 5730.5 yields 59.42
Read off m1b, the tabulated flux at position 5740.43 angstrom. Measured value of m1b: 60.4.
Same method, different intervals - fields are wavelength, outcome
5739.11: 65.56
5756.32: 57.84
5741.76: 52.85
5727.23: 69.16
